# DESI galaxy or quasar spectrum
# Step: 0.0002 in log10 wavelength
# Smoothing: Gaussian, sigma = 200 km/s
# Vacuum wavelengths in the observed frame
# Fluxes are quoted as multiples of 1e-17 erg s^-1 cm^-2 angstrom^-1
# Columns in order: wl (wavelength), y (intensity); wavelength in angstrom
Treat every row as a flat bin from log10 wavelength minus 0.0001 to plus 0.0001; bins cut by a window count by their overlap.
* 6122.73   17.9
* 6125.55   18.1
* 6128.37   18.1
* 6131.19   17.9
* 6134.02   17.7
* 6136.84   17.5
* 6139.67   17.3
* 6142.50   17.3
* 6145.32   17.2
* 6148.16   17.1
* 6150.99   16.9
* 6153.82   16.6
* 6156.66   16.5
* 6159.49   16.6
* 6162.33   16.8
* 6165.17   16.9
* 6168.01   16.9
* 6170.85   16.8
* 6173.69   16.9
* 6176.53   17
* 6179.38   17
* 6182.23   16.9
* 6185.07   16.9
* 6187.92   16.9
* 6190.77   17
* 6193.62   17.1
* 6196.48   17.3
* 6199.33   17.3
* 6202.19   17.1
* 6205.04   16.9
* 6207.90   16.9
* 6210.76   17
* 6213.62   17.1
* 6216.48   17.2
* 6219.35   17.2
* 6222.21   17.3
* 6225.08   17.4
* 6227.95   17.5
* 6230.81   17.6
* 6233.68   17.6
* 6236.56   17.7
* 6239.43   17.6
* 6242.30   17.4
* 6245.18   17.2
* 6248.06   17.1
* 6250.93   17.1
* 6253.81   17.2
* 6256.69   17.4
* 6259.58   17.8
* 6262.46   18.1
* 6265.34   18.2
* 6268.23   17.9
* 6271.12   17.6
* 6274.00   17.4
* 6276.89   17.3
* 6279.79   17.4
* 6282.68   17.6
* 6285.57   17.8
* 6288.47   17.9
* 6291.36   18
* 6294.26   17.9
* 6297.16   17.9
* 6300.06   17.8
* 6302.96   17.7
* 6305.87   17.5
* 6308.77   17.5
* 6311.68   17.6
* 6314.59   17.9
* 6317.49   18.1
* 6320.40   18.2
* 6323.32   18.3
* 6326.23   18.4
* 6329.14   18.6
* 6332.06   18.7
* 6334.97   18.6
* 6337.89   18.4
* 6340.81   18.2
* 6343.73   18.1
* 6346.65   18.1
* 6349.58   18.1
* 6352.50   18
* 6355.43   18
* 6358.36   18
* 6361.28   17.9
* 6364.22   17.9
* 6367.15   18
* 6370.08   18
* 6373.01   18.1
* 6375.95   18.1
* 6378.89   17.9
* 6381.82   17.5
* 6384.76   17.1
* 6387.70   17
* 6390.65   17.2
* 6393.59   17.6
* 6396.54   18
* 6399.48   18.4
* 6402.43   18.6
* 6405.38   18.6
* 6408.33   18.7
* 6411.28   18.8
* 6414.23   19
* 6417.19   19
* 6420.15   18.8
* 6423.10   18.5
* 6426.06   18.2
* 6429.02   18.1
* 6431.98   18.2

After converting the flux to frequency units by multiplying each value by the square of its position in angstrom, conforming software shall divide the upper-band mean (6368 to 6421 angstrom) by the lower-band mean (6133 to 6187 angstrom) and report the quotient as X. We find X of 1.15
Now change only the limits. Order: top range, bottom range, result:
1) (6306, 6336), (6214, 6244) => 1.07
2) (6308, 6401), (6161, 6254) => 1.10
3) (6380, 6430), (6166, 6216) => 1.14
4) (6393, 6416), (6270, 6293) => 1.09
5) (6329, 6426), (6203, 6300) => 1.08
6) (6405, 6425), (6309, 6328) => 1.07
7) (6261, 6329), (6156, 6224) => 1.09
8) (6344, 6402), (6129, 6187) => 1.12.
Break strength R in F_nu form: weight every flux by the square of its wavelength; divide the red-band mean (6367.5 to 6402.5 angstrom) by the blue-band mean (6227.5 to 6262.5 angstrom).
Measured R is 1.06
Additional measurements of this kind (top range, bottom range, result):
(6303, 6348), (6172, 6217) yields 1.11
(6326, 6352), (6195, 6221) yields 1.12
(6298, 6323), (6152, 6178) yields 1.11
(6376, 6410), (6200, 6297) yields 1.07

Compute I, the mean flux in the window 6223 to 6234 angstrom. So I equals 17.5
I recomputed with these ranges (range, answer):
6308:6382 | 18.1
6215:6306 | 17.6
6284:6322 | 17.8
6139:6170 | 16.9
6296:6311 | 17.7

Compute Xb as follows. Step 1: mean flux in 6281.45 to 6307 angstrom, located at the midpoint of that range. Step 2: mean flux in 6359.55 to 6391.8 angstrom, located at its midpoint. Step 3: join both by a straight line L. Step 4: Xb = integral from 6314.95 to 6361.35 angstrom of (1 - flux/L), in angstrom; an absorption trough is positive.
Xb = -1.3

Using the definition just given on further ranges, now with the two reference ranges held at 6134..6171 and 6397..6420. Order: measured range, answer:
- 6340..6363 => 0.34 angstrom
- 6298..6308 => 0.18 angstrom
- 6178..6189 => 0.17 angstrom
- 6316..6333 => -0.22 angstrom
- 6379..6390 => 0.74 angstrom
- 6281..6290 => 0.06 angstrom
